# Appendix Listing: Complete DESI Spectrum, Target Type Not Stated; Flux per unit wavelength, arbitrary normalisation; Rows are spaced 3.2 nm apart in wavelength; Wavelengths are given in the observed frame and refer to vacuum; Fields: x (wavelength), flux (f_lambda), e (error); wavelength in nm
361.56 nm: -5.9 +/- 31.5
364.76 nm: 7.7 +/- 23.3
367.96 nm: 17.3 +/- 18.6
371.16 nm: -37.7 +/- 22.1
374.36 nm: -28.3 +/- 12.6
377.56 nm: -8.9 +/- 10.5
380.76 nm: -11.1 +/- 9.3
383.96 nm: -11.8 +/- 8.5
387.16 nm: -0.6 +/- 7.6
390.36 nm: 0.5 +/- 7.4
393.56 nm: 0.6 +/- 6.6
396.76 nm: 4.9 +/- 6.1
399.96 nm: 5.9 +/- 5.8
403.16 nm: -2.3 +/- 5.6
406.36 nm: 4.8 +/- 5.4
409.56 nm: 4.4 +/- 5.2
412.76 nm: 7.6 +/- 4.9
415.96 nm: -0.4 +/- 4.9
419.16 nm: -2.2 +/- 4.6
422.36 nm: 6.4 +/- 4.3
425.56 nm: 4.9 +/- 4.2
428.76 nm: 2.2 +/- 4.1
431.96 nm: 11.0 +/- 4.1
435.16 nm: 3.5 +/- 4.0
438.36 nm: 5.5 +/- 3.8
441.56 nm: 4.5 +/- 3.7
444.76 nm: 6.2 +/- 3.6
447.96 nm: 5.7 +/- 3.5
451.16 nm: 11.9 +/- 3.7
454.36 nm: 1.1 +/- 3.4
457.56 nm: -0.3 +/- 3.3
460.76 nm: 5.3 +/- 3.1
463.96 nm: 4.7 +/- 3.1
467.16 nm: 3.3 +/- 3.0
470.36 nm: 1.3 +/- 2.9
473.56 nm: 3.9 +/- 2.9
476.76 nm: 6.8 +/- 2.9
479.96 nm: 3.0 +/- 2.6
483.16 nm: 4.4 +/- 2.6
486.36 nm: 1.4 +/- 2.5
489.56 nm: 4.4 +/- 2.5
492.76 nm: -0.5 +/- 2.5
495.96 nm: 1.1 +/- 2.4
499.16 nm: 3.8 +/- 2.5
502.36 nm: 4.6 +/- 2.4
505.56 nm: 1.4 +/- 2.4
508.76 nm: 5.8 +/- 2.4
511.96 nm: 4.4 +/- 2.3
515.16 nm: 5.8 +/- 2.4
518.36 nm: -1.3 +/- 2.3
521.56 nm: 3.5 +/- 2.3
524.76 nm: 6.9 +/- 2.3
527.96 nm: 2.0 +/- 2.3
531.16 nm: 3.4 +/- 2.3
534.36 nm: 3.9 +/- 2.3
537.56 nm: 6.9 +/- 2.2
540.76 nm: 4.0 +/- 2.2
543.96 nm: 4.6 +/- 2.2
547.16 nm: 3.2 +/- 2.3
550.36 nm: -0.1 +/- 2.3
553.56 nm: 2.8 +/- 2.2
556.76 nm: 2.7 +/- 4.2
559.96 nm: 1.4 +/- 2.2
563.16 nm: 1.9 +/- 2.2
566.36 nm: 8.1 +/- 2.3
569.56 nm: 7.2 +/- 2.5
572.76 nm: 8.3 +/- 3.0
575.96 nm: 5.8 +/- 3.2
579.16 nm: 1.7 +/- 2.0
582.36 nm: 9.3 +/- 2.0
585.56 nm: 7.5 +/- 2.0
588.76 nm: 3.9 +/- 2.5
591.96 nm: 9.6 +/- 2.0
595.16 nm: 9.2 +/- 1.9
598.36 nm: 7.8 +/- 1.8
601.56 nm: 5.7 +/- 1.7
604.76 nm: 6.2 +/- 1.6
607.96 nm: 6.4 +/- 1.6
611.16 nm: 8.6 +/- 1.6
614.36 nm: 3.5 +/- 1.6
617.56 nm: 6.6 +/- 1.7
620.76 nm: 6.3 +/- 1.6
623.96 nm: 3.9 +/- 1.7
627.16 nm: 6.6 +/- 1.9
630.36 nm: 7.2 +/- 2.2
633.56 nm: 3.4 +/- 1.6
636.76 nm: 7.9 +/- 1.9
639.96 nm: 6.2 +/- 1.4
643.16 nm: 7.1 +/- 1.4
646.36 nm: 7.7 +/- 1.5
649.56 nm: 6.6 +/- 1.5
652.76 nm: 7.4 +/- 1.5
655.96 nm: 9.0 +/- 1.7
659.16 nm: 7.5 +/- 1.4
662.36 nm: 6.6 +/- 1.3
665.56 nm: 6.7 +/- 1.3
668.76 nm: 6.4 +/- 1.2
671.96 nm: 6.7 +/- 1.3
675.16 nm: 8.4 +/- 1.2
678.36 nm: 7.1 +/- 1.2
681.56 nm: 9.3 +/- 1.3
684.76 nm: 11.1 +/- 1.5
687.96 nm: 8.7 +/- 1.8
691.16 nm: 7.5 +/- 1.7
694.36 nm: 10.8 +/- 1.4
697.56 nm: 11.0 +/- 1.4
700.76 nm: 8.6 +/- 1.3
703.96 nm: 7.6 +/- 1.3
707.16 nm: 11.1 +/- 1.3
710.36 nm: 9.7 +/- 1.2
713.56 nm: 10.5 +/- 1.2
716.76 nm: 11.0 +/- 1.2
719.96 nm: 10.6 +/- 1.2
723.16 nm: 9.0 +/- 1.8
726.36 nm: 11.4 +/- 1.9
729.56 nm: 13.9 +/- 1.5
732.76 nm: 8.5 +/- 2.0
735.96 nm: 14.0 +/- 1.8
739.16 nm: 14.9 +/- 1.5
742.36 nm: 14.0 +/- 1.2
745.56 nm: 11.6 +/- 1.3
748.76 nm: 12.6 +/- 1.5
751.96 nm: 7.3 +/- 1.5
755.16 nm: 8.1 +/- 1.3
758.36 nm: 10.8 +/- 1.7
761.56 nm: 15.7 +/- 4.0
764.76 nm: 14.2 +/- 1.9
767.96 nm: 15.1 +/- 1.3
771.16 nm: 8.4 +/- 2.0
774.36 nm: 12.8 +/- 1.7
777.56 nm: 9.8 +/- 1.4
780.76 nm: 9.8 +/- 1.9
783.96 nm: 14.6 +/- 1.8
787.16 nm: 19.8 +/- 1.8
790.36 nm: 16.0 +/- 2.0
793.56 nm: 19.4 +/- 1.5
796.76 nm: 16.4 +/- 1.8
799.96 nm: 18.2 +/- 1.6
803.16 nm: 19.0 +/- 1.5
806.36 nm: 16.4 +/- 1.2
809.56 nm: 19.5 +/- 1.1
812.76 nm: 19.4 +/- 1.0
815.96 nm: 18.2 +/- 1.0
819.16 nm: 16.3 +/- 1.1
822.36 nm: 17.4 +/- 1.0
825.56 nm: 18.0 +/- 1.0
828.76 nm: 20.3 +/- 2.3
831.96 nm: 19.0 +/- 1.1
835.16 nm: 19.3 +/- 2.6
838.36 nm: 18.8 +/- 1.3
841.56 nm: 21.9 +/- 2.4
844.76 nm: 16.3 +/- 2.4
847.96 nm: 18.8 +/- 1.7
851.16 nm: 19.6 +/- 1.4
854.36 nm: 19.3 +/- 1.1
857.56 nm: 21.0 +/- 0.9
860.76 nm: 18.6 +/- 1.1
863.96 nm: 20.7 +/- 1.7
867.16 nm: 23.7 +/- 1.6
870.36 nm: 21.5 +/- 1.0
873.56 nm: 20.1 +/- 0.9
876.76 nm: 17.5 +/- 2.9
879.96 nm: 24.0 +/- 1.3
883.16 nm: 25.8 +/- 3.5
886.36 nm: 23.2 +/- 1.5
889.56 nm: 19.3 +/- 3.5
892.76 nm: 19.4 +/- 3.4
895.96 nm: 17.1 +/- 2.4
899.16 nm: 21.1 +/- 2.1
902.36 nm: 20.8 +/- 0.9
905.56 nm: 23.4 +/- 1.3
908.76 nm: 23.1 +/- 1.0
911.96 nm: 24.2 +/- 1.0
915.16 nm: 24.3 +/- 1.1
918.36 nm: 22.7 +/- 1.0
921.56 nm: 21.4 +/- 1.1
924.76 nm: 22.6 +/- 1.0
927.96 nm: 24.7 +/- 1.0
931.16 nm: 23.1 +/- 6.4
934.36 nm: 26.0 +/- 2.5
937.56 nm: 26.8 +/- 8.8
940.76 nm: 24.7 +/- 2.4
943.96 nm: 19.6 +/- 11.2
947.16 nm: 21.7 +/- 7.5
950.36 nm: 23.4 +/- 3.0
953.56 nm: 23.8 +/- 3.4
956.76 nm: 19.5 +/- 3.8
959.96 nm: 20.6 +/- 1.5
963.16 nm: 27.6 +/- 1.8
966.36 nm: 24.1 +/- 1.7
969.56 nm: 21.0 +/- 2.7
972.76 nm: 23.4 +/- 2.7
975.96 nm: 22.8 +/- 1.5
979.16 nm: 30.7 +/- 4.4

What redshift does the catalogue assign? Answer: 0.96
